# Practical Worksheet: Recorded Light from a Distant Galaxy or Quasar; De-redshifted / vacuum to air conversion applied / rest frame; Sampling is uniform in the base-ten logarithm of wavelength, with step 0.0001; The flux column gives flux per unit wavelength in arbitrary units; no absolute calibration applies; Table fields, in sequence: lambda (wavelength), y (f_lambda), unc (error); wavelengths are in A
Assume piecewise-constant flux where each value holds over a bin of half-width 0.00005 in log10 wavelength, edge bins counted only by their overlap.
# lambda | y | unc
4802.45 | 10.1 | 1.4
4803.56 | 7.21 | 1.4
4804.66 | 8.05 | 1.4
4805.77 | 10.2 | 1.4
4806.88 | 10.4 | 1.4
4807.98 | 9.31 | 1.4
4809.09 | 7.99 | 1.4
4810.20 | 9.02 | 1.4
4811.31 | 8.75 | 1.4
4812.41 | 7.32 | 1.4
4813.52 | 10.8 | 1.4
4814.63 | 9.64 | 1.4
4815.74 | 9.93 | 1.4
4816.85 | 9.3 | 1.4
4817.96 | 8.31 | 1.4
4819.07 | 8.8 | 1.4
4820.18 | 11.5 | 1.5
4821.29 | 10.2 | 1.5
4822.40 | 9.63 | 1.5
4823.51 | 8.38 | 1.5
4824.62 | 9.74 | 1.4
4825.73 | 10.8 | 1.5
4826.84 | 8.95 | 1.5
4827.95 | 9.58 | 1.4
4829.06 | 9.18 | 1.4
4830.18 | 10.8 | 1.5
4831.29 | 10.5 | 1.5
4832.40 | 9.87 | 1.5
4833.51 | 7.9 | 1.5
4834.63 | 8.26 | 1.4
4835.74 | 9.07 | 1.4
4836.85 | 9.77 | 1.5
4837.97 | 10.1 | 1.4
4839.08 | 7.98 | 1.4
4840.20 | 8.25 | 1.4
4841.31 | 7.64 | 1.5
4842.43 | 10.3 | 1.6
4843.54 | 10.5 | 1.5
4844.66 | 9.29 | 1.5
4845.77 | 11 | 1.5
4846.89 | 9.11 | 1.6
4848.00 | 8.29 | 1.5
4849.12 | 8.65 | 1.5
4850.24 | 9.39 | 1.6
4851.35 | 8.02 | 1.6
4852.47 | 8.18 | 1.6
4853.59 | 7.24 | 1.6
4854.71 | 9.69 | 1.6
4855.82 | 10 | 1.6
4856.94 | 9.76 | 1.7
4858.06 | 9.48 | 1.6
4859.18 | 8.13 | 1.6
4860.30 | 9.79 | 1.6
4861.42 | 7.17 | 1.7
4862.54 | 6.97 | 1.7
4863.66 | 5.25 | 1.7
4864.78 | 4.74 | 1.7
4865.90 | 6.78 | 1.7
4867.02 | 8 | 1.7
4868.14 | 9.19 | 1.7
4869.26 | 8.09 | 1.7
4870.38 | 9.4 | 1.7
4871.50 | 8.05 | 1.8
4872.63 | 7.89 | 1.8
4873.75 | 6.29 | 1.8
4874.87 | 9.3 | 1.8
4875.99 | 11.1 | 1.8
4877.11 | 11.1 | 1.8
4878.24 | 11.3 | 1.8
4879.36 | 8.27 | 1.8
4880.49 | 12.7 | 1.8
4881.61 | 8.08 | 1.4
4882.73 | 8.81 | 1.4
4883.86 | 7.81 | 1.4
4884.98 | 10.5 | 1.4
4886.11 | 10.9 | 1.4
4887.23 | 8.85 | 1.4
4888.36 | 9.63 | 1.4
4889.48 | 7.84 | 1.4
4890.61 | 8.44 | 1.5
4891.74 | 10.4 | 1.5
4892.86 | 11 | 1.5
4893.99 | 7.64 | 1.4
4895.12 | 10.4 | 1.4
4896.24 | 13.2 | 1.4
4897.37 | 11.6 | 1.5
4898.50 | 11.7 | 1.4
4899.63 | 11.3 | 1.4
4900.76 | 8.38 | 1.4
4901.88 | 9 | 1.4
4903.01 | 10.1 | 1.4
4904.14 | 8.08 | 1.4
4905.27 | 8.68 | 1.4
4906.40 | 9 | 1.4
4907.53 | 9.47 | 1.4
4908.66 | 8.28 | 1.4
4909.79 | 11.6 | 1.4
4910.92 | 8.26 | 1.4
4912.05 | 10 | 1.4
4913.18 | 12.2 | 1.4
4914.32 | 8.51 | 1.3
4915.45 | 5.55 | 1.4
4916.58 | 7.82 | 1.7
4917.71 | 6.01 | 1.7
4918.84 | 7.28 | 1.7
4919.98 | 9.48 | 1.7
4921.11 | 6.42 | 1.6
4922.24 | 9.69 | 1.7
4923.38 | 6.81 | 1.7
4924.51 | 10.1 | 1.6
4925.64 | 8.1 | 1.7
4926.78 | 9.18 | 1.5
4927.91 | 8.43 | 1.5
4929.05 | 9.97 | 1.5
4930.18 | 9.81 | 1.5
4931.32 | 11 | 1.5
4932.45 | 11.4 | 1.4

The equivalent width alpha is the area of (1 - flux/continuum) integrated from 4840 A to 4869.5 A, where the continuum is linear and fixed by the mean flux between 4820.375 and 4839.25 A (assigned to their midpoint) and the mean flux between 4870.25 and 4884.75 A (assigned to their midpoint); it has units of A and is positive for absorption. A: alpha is 2.85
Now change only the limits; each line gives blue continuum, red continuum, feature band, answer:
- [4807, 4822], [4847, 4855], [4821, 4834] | -0.9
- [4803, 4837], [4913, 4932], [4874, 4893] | -1.8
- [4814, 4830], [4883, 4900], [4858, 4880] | 3.6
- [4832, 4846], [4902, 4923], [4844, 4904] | -1.2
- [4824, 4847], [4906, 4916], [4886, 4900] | -1.4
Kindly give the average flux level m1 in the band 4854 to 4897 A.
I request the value 9.01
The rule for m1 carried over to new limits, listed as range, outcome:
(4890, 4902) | 10.3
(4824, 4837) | 9.53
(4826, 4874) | 8.69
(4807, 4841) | 9.32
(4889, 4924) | 9.17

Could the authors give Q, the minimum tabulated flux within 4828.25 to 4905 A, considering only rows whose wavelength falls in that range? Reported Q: 4.74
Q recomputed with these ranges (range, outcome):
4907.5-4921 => 5.55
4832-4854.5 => 7.24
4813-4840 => 7.9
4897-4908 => 8.08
